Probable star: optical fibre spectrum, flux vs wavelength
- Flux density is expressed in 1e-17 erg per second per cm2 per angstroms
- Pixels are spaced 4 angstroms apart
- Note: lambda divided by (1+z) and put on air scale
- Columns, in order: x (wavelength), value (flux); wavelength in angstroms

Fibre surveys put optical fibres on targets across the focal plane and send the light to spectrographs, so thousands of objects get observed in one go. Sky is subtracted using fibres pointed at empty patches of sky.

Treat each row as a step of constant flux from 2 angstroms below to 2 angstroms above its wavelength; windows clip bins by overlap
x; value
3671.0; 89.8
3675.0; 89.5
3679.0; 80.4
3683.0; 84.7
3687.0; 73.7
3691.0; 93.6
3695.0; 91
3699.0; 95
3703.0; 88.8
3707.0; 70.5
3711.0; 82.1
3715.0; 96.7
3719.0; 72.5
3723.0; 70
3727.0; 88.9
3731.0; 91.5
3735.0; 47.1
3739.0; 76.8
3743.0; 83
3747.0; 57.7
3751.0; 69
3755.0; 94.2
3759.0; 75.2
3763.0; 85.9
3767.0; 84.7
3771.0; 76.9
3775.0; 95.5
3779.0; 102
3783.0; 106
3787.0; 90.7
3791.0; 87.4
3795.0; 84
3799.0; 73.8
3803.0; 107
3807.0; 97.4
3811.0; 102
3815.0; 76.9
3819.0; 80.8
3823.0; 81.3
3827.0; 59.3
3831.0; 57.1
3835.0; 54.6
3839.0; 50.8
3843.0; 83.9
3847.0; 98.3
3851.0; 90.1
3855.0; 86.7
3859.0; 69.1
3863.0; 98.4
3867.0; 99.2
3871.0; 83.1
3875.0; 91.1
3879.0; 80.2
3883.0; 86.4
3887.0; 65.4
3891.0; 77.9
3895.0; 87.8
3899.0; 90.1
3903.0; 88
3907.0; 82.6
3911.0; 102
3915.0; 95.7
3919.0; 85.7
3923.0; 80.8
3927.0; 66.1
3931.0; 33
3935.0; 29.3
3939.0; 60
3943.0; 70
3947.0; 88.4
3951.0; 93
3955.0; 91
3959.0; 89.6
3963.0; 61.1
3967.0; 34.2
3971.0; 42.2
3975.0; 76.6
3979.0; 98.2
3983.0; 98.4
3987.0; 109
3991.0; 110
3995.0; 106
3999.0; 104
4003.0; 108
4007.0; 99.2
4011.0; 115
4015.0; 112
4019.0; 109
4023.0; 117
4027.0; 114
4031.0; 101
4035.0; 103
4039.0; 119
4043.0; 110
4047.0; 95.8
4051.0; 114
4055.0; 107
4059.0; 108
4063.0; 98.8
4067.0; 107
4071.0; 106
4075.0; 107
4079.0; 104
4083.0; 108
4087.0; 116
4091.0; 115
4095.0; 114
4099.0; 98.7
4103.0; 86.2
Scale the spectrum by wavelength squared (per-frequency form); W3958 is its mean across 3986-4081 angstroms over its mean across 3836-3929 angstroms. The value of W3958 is 1.38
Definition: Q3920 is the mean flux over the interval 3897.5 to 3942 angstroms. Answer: 73.7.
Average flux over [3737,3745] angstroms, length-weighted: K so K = 79.9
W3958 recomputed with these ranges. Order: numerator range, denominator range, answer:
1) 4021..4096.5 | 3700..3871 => 1.52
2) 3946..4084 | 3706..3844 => 1.40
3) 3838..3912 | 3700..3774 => 1.16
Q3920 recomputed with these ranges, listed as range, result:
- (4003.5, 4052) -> 109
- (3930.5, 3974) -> 64.2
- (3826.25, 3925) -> 82.1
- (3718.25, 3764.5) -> 76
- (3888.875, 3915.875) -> 88.8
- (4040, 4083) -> 106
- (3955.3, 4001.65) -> 85.1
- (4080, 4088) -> 110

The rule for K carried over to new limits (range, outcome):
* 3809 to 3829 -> 80.1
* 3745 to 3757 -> 73.6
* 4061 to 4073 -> 104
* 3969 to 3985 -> 78.9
